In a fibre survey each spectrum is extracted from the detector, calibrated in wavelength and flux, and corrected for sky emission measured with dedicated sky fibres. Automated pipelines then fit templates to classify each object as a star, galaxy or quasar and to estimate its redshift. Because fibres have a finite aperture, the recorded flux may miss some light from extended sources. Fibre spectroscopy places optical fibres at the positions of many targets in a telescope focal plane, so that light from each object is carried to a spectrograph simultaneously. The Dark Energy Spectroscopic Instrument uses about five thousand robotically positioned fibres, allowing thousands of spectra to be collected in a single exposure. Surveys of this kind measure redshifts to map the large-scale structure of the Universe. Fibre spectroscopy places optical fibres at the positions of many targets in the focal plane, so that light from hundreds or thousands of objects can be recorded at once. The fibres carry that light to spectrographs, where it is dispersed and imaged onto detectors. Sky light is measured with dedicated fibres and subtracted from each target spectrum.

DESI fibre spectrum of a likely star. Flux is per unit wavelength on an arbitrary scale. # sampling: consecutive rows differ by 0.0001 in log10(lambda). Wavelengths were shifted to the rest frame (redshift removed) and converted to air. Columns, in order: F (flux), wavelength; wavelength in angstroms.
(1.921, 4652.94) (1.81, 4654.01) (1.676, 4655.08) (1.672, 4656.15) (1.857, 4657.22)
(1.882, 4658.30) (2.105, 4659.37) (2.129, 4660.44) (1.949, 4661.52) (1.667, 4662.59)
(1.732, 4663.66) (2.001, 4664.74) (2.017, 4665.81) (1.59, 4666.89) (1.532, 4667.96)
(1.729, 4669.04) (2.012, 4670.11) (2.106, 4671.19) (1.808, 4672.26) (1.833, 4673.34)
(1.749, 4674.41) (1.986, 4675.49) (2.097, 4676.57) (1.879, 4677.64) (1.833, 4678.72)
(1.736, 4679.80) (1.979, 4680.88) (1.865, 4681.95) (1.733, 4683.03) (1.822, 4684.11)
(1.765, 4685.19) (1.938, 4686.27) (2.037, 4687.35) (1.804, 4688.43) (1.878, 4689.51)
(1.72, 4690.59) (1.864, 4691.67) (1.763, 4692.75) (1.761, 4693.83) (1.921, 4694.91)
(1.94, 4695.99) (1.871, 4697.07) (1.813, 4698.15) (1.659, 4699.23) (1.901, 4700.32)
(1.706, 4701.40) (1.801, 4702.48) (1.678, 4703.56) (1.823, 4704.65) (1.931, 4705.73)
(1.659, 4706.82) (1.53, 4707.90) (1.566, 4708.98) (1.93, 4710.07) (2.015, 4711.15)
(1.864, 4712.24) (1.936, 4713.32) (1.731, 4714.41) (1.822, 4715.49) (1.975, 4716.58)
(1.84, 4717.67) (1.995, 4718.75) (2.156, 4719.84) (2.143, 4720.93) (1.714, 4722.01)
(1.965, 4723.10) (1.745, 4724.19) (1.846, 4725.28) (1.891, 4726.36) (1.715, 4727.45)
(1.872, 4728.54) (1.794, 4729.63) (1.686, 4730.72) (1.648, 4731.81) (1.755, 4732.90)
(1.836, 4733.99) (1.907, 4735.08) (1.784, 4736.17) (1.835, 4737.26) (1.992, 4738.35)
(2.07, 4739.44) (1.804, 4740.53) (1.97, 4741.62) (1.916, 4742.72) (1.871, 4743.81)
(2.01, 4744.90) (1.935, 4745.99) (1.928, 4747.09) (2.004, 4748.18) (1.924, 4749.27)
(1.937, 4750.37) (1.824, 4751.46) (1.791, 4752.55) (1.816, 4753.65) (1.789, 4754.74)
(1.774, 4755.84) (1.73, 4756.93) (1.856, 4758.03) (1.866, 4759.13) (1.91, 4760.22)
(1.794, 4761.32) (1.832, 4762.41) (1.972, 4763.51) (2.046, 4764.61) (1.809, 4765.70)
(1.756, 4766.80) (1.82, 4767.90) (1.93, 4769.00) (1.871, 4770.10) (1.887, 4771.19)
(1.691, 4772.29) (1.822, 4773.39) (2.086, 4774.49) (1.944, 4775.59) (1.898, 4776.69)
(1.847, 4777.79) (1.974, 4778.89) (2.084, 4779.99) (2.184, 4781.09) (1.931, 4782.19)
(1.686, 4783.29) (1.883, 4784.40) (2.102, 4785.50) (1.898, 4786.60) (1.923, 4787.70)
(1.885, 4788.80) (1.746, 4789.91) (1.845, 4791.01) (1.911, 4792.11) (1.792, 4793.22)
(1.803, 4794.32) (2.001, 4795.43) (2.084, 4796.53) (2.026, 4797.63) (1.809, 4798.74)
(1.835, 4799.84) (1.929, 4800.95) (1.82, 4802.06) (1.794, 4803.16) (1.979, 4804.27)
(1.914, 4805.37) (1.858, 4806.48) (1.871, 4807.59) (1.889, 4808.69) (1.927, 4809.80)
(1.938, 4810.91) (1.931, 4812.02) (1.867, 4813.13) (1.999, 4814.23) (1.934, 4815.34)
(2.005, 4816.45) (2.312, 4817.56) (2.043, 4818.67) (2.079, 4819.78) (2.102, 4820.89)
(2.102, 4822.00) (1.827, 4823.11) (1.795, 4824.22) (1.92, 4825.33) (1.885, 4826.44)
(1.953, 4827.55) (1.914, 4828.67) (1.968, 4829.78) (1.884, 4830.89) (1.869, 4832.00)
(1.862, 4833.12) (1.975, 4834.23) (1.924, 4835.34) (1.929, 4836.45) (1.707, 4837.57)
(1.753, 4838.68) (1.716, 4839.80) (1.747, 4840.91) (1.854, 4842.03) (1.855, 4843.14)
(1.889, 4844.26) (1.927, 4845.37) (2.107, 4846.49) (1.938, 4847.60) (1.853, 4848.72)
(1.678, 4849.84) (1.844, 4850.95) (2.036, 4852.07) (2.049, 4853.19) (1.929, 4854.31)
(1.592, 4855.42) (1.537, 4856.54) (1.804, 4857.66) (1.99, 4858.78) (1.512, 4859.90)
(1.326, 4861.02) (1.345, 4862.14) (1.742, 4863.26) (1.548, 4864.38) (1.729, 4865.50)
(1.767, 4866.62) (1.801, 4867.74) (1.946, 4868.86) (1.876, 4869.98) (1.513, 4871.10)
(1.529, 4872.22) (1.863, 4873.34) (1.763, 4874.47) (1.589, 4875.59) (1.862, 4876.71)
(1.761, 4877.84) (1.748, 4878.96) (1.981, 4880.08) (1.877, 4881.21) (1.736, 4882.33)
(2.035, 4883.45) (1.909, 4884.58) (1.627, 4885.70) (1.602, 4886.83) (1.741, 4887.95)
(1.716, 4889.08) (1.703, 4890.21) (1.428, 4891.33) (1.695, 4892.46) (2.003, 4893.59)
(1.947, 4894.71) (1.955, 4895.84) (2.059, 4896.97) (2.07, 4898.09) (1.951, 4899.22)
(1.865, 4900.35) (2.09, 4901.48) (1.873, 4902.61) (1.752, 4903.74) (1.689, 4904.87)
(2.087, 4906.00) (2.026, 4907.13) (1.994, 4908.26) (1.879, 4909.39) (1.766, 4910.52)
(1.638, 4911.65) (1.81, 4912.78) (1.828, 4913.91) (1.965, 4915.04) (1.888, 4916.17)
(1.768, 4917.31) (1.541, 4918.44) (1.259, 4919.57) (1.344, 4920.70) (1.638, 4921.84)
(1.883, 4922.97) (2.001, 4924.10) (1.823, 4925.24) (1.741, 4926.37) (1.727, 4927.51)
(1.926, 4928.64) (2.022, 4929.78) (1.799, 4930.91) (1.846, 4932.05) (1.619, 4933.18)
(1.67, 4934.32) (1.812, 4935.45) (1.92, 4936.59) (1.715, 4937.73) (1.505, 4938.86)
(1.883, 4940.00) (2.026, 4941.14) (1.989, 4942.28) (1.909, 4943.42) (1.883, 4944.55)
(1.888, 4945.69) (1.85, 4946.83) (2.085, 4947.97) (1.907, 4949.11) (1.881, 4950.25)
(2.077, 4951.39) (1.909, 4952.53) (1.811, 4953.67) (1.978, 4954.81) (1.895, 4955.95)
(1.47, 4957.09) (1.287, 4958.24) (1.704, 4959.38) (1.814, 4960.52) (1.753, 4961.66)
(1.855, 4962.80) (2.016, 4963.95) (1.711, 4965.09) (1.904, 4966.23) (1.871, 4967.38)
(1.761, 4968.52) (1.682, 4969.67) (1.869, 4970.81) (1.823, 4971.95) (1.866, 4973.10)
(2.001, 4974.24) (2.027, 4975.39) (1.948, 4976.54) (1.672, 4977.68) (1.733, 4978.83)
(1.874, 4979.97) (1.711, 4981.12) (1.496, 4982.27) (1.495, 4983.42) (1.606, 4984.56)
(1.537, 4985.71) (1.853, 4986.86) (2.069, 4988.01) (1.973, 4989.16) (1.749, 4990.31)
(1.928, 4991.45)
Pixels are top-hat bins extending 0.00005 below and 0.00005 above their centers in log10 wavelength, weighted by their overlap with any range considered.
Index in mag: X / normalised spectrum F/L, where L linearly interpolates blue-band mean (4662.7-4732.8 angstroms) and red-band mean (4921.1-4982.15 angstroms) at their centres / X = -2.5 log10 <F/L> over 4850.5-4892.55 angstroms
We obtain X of 0.06 mag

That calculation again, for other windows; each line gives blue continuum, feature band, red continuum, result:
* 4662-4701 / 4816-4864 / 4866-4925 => -0.03 mag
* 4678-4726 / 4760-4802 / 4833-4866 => -0.05 mag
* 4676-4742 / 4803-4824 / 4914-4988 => -0.08 mag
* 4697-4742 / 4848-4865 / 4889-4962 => 0.06 mag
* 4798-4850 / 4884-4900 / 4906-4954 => 0.02 mag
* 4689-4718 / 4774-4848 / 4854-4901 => -0.08 mag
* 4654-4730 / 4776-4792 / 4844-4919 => -0.05 mag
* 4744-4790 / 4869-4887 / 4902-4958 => 0.04 mag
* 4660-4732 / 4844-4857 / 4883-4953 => -0.02 mag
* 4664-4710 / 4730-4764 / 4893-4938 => -0.02 mag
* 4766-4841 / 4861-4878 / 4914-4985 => 0.10 mag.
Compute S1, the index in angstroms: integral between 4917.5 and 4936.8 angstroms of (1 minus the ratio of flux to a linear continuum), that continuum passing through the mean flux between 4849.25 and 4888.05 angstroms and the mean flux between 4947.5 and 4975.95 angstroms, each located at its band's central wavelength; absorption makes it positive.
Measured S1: 0.7 angstroms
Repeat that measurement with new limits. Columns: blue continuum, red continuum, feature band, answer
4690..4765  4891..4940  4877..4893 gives 0.5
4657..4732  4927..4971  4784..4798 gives -0.6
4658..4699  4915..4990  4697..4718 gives 0.6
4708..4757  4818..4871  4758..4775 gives -0.1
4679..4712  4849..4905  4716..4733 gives -0.5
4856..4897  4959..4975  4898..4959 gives -0.9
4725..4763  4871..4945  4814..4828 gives -1.3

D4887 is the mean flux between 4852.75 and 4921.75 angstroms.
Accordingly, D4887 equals 1.77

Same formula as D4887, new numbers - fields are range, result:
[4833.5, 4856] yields 1.87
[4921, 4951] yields 1.84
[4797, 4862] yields 1.88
